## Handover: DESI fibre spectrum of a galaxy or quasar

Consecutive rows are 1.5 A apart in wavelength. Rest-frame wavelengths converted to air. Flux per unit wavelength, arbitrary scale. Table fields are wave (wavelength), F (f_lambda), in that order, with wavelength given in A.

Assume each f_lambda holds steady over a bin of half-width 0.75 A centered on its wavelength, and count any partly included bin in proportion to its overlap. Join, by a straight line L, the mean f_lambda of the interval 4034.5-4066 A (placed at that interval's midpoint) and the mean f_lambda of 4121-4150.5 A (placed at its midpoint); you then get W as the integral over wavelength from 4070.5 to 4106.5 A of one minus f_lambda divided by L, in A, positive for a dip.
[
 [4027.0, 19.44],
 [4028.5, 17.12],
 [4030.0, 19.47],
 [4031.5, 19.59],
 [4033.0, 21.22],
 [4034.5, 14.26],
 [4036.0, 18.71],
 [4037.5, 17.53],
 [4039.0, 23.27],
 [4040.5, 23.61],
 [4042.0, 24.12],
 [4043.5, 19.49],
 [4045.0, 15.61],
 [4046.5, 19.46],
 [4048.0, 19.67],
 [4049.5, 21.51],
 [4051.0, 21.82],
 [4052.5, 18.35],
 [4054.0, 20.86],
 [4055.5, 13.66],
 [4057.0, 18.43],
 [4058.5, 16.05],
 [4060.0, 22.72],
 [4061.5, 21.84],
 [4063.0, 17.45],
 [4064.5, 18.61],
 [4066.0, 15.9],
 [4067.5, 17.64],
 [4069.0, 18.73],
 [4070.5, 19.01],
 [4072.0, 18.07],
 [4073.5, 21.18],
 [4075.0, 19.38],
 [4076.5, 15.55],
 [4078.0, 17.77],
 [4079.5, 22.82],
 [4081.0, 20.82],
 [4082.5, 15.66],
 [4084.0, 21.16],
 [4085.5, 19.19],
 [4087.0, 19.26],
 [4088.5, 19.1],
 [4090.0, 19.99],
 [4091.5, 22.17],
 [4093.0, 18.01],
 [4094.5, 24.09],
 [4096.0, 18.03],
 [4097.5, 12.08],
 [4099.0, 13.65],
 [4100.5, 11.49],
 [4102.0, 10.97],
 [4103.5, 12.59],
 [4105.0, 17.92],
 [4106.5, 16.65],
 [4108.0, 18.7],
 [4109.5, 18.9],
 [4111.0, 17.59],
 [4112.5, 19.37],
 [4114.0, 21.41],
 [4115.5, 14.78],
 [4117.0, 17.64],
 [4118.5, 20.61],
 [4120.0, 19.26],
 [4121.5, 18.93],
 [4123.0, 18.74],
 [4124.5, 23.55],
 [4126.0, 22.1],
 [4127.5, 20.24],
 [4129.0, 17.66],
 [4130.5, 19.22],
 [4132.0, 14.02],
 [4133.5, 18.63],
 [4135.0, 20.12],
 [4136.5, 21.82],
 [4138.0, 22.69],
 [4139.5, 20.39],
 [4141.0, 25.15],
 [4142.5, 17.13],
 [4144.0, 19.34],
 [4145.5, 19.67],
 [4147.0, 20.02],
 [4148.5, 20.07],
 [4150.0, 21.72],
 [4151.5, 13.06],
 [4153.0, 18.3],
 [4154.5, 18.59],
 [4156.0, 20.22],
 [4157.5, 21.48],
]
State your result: 3.3 A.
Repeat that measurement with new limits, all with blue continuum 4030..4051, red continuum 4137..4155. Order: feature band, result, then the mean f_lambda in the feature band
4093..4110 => 3.3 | 16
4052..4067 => 1.1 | 18.4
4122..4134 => 0.3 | 19.3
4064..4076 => 0.8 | 18.5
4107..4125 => 0.7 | 19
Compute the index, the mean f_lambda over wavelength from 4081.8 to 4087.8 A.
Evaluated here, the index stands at 18.8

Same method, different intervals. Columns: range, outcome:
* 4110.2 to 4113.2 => 18.5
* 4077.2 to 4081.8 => 20.4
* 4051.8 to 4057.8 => 17.8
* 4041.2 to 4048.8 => 19.7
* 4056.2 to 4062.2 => 19.7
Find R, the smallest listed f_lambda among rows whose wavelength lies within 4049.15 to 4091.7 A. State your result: 13.66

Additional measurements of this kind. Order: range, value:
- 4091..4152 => 10.97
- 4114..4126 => 14.78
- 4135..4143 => 17.13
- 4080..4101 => 11.49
